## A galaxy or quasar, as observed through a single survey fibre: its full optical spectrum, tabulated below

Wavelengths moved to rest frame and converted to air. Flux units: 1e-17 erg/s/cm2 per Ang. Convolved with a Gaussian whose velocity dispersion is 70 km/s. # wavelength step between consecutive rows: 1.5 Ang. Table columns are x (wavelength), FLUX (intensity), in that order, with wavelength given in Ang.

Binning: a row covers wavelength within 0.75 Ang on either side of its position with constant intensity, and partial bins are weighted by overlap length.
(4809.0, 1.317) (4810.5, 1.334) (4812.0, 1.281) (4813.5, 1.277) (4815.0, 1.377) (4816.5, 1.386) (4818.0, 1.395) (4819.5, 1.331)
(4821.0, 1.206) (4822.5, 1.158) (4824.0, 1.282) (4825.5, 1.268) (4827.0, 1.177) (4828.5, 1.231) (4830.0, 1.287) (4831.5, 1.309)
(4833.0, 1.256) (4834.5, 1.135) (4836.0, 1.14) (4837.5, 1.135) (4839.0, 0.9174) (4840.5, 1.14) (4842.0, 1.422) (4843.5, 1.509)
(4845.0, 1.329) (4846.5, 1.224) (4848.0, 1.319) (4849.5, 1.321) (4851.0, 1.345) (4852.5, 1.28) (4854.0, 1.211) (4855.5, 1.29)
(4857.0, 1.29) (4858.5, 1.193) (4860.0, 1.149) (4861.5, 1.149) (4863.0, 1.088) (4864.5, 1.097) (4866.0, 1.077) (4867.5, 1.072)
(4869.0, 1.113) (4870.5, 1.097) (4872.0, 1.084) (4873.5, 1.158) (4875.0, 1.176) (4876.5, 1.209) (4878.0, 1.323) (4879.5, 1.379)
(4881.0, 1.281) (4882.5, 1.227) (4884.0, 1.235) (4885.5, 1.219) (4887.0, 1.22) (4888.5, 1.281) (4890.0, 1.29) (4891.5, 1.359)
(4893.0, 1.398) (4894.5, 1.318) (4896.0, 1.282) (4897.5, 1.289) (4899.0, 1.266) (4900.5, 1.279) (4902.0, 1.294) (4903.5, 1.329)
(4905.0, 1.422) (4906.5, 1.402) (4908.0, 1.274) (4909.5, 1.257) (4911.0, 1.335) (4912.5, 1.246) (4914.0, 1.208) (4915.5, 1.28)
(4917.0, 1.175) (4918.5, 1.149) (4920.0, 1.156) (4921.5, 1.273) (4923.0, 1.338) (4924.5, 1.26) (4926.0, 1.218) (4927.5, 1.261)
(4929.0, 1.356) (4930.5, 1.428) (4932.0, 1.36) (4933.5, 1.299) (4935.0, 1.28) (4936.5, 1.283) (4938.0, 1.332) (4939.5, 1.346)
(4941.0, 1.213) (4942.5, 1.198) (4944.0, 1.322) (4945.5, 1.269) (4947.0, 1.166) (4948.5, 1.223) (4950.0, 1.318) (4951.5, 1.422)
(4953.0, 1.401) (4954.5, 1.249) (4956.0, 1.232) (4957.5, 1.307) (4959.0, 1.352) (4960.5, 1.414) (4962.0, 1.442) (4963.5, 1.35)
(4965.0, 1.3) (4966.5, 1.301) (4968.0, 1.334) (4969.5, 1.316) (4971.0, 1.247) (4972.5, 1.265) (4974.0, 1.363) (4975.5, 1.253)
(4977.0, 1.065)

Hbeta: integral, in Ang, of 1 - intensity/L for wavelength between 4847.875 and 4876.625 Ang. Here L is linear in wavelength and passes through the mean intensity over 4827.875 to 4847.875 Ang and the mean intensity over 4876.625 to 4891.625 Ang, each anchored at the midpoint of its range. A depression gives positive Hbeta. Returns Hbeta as 1.7 Ang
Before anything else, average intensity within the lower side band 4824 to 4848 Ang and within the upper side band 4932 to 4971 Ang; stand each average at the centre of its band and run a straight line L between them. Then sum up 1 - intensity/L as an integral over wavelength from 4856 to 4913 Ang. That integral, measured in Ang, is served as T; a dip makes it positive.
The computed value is 1.1 Ang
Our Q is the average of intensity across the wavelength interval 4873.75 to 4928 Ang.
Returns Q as 1.27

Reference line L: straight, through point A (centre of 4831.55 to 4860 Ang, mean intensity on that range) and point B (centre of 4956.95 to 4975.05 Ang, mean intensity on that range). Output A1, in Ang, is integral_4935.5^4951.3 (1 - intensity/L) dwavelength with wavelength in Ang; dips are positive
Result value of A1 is 0.5 Ang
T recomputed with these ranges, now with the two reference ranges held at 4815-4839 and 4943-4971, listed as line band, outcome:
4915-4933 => 0.34 Ang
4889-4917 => -0.43 Ang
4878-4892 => -0.05 Ang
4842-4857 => -0.78 Ang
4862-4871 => 1.22 Ang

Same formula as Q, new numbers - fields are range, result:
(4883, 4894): 1.29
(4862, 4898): 1.22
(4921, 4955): 1.3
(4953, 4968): 1.33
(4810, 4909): 1.25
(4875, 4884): 1.27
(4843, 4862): 1.28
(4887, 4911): 1.31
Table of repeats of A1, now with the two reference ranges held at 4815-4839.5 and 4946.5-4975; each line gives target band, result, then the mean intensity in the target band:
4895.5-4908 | -0.37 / 1.32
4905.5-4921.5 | 0.44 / 1.25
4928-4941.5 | -0.23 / 1.32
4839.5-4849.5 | -0.56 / 1.31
